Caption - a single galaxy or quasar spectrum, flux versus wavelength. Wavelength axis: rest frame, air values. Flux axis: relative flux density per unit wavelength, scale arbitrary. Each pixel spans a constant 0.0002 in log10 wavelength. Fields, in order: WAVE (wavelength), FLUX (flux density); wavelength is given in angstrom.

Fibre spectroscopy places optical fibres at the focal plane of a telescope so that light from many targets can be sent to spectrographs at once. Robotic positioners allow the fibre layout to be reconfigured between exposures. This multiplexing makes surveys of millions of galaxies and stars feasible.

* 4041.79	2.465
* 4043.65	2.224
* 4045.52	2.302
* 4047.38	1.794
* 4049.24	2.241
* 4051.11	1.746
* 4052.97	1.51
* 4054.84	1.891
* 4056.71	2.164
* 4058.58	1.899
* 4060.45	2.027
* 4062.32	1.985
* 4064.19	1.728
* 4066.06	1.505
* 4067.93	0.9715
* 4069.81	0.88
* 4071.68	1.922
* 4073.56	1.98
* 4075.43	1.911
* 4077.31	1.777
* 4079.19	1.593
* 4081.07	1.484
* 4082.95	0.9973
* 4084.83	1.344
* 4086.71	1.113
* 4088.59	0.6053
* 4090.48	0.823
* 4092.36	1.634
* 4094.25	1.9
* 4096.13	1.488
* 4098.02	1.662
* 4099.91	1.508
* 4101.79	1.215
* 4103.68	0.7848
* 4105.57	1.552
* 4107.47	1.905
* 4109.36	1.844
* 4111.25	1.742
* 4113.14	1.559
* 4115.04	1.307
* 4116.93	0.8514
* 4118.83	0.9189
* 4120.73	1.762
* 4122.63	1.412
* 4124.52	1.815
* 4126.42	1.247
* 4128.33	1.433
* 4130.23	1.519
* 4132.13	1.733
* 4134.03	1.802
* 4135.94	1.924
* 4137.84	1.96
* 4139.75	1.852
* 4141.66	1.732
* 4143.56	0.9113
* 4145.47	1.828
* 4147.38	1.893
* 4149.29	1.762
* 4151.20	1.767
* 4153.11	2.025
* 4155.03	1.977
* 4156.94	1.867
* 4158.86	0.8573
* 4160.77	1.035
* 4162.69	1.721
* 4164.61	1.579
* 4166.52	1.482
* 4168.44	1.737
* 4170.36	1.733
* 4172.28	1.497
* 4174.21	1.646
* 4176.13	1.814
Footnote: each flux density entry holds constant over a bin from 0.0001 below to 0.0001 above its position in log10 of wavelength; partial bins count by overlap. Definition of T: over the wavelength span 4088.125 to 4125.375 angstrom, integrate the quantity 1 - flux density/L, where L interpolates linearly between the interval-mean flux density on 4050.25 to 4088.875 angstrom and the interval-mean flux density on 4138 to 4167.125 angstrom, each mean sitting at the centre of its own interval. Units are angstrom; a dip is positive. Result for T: 4.3 angstrom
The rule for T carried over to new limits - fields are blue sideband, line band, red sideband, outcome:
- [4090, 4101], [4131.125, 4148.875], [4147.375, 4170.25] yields -1.5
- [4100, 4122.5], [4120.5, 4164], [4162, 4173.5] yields -3.4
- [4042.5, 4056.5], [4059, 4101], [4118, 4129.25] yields 6.2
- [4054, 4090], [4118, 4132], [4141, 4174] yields 1.1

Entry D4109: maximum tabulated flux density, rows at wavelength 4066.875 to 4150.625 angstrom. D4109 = 1.98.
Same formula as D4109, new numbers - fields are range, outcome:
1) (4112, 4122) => 1.762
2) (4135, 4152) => 1.96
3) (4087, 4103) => 1.9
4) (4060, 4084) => 2.027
